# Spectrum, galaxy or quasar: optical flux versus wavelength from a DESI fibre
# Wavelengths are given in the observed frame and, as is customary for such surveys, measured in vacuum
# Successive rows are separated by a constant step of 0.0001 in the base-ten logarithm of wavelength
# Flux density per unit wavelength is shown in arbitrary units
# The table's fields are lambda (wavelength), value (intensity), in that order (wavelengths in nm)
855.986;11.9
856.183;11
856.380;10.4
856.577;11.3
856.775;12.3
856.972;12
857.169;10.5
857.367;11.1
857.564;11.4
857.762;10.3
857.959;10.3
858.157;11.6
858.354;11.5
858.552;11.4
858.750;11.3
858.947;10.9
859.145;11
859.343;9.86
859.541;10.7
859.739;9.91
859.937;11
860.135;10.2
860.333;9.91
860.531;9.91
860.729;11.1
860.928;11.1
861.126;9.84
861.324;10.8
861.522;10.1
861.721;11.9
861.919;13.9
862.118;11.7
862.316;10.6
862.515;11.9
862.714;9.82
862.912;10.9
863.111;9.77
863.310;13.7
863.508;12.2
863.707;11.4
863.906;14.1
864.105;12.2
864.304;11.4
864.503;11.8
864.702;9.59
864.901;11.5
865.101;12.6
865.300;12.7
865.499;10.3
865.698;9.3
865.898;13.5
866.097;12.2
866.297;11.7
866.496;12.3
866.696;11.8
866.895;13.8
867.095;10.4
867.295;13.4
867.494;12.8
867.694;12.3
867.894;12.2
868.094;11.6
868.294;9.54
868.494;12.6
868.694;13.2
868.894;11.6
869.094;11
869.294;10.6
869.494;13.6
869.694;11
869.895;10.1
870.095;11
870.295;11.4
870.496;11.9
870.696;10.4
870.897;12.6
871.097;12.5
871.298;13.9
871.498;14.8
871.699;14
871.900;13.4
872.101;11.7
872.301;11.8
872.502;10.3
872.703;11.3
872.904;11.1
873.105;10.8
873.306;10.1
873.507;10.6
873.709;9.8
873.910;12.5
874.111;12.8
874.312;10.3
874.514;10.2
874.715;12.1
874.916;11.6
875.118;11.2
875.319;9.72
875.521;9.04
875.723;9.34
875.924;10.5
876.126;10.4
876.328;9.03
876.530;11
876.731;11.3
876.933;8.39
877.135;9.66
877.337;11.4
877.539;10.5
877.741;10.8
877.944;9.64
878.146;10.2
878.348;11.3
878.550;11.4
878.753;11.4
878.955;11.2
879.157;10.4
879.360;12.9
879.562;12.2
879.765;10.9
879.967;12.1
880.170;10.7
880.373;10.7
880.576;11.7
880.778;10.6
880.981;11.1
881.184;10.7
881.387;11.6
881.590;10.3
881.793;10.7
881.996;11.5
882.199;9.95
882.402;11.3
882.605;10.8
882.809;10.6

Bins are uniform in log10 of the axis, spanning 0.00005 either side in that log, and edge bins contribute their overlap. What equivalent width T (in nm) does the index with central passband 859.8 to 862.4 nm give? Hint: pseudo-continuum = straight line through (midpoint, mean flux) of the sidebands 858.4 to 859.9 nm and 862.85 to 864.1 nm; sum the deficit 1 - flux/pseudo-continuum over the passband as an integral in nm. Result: 0.10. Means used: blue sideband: 10.8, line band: 10.9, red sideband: 12.1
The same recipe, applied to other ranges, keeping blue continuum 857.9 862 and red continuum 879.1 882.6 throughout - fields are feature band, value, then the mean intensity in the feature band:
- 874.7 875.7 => 0.05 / 10.5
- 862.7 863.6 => -0.04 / 11.4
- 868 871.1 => -0.15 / 11.5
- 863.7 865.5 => -0.15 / 11.9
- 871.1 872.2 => -0.24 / 13.5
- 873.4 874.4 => -0.01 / 11.2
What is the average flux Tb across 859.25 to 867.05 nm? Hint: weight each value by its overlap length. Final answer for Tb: 11.4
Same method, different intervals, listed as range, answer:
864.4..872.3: 12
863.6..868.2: 11.9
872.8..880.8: 10.8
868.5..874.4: 11.7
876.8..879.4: 10.7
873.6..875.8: 10.8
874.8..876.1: 10.3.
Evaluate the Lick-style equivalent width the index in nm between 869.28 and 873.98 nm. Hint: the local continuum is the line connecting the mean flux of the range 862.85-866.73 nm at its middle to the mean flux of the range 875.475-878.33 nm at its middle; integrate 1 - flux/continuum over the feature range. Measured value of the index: -0.385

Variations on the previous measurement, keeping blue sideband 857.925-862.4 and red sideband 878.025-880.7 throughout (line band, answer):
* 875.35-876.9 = 0.17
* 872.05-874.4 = 0.02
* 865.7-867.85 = -0.24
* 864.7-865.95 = -0.05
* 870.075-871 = -0.03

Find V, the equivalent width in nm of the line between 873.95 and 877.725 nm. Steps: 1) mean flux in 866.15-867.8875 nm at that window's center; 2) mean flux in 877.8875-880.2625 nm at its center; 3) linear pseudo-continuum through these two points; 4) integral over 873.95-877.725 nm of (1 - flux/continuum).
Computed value 0.33 nm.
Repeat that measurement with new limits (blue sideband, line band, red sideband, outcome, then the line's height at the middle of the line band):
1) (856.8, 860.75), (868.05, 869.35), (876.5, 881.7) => -0.07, 10.9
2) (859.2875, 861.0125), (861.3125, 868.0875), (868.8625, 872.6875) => -0.43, 11.1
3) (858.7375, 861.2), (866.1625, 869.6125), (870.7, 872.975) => -0.07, 11.8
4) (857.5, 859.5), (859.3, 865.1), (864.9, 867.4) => 0.14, 11.4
